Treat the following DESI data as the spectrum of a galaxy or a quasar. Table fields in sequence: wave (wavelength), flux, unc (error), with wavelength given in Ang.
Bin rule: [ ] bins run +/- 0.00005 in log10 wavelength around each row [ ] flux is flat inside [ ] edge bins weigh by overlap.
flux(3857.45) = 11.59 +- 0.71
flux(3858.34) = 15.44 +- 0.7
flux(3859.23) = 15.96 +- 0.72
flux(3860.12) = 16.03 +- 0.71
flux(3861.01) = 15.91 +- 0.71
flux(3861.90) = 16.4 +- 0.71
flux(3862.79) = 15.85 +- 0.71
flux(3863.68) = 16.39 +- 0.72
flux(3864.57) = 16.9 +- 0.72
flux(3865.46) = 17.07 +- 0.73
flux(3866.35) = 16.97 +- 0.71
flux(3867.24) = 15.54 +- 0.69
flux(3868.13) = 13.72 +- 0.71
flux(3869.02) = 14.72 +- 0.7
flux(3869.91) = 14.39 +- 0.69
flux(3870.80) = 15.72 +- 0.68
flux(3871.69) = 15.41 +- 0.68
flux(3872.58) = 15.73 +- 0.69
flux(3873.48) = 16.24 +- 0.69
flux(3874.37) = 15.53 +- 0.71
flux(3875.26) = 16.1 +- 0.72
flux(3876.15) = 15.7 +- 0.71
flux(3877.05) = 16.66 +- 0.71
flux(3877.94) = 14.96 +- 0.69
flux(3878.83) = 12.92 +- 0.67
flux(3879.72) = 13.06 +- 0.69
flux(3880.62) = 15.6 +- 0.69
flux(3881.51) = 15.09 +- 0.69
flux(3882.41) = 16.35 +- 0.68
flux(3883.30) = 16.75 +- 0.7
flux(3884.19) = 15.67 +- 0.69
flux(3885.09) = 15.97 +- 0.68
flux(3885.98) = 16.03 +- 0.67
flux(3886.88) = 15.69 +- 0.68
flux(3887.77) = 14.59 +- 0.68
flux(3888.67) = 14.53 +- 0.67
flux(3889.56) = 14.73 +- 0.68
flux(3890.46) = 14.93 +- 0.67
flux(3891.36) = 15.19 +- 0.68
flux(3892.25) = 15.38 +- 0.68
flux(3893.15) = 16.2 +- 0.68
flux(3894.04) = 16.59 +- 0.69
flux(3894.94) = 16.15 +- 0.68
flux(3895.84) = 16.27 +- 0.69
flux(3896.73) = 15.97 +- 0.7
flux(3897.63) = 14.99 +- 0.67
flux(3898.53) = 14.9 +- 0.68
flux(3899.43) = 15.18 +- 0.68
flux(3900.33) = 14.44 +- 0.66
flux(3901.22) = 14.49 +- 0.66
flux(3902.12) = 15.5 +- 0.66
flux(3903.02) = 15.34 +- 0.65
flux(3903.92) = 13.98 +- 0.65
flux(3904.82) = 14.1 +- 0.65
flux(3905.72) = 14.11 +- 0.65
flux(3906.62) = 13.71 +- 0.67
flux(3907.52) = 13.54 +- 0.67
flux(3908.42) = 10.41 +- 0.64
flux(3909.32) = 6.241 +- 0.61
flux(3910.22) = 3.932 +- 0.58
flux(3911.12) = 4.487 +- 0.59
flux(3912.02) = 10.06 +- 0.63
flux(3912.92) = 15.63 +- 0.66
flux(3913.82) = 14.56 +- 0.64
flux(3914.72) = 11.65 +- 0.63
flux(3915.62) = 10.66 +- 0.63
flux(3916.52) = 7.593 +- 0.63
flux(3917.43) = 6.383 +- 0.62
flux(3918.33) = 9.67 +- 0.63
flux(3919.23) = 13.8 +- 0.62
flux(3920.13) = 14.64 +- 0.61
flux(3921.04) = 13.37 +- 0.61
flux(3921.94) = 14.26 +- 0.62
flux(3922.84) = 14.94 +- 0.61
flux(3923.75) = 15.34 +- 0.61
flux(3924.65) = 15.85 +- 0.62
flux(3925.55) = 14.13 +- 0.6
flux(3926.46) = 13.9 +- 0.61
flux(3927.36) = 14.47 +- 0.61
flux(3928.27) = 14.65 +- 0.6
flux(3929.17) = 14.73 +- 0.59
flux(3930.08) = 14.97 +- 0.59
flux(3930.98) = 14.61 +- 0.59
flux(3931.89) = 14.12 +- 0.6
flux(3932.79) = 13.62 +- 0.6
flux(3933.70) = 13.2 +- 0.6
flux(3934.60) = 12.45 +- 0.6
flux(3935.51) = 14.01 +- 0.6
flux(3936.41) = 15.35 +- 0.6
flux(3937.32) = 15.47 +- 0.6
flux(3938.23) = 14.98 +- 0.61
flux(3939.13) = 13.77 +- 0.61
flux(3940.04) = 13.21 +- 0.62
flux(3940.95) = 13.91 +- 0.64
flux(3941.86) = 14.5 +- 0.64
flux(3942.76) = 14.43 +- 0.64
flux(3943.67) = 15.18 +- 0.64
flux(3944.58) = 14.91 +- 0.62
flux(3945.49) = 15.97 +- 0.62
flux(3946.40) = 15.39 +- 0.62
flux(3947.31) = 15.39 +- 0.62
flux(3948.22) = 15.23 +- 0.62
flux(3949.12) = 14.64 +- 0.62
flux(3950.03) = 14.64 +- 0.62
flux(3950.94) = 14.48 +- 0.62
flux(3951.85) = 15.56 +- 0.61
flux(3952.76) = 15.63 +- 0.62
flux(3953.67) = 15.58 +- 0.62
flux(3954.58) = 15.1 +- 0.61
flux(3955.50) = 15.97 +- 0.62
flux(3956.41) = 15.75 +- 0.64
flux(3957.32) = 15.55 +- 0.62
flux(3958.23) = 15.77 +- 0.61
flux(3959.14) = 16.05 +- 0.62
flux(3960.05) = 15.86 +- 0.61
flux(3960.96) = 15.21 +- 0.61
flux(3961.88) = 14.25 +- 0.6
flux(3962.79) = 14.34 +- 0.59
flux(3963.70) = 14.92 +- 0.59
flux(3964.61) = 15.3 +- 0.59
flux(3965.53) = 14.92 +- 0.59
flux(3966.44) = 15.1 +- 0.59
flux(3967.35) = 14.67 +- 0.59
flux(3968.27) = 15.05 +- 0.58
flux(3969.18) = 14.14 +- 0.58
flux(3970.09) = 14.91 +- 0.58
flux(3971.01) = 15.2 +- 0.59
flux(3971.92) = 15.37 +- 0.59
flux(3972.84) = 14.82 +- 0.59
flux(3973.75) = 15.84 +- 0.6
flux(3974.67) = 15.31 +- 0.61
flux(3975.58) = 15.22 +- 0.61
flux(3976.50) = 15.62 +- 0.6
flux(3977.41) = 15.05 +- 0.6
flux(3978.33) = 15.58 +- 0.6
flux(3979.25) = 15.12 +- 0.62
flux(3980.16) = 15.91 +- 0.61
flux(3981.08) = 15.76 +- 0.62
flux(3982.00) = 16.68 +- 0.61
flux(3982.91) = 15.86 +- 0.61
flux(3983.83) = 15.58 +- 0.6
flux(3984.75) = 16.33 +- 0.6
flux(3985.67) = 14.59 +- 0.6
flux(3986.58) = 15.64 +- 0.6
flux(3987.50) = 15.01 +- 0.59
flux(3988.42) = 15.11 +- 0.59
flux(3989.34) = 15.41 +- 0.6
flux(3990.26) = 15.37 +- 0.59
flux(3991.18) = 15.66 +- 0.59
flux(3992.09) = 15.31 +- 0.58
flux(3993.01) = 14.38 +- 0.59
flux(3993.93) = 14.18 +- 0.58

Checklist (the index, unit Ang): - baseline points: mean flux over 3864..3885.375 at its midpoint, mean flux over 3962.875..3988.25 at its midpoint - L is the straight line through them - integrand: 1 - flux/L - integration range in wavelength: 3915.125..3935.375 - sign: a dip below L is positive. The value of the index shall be 2.8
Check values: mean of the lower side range 15.5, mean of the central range 13.3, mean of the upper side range 15.3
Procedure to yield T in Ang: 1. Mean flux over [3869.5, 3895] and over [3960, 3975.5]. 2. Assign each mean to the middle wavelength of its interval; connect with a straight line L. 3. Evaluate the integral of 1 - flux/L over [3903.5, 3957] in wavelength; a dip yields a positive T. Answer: 5.86 Ang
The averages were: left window 15.4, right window 15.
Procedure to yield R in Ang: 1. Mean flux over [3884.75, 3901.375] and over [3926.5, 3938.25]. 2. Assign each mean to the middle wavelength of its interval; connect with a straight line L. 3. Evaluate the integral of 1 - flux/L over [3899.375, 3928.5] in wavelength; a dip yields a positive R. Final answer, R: 4.50 Ang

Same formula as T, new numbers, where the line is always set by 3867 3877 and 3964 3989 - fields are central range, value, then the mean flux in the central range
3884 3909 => 0.78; 14.9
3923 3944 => 1.31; 14.4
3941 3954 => 0.23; 15.1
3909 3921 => 4.10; 10.1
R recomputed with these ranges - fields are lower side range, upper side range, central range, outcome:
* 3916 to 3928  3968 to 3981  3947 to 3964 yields -1.0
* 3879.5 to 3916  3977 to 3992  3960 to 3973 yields 0.3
